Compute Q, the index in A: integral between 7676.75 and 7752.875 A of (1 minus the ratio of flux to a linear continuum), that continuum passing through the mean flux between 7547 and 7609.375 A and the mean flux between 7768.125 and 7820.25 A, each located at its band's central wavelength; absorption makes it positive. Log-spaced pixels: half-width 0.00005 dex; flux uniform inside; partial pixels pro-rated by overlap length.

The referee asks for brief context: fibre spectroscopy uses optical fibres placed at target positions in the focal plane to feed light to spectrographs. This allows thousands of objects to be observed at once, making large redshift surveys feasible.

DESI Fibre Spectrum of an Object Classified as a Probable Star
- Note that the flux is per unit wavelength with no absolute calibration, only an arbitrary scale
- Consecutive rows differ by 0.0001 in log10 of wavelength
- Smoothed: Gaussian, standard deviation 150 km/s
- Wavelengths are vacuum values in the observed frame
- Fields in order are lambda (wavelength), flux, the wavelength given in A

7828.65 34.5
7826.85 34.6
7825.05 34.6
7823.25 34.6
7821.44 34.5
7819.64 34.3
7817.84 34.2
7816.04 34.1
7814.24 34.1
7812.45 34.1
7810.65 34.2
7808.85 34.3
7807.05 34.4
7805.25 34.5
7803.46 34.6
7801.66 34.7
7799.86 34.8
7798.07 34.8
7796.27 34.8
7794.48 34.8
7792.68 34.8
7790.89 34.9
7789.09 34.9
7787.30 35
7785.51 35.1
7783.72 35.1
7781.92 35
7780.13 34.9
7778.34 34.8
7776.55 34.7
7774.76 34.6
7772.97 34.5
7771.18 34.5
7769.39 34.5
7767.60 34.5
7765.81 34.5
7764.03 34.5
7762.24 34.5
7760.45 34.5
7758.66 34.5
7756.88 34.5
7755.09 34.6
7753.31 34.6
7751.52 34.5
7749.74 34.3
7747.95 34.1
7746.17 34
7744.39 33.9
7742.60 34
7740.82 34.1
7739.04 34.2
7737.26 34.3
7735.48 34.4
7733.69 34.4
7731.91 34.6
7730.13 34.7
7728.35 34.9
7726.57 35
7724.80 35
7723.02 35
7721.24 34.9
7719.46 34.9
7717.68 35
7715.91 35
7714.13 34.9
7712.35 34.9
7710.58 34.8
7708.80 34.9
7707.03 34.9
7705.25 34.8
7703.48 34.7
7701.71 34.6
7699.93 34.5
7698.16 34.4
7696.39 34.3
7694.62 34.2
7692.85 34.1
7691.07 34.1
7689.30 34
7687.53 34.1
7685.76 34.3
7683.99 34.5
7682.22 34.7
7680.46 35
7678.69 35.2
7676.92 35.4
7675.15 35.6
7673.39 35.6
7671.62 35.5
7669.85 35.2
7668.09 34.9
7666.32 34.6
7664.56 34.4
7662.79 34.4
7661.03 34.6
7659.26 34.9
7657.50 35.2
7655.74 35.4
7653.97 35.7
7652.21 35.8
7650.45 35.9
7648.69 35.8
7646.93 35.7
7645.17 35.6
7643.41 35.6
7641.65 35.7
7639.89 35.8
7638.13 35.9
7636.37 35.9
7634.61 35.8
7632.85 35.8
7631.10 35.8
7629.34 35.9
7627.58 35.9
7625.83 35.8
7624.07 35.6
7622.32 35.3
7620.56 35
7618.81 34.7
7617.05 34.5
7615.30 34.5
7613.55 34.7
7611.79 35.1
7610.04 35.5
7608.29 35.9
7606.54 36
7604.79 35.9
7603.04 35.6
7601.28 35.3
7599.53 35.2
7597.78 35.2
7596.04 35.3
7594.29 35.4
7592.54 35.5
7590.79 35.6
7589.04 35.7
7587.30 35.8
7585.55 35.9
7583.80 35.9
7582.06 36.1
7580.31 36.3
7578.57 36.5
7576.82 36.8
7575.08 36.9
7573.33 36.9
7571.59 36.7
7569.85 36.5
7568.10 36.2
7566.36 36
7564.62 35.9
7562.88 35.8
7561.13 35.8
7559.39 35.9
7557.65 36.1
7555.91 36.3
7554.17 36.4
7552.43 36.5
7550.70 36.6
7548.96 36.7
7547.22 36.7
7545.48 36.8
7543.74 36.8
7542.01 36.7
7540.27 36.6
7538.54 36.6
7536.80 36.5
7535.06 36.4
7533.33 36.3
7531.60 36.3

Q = 1.3 A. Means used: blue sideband 36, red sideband 34.6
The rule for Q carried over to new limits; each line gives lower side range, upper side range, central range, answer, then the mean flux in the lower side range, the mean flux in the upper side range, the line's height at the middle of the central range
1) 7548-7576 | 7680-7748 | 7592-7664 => 0.2 A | 36.3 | 34.5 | 35.6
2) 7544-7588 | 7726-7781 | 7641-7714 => 0.6 A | 36.3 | 34.5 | 35.2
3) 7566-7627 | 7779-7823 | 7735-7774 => 0.6 A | 35.7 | 34.6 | 34.9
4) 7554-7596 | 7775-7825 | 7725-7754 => 0.5 A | 36.1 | 34.6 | 35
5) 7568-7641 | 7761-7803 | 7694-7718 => 0.3 A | 35.7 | 34.7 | 35.2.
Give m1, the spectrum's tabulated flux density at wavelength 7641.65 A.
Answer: 35.7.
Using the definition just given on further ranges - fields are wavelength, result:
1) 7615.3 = 34.5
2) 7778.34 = 34.8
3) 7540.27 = 36.6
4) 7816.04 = 34.1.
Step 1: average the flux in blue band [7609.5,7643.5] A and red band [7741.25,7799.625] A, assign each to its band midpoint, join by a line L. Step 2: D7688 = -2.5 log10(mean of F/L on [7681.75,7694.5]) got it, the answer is 0.03 mag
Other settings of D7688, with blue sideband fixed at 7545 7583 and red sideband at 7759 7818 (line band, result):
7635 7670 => 0.010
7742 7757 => 0.021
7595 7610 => 0.016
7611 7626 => 0.030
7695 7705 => 0.024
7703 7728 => 0.008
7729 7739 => 0.019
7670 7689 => 0.015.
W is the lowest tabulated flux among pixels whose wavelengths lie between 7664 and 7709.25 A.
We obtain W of 34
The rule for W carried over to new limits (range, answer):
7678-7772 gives 33.9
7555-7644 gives 34.5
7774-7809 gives 34.3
